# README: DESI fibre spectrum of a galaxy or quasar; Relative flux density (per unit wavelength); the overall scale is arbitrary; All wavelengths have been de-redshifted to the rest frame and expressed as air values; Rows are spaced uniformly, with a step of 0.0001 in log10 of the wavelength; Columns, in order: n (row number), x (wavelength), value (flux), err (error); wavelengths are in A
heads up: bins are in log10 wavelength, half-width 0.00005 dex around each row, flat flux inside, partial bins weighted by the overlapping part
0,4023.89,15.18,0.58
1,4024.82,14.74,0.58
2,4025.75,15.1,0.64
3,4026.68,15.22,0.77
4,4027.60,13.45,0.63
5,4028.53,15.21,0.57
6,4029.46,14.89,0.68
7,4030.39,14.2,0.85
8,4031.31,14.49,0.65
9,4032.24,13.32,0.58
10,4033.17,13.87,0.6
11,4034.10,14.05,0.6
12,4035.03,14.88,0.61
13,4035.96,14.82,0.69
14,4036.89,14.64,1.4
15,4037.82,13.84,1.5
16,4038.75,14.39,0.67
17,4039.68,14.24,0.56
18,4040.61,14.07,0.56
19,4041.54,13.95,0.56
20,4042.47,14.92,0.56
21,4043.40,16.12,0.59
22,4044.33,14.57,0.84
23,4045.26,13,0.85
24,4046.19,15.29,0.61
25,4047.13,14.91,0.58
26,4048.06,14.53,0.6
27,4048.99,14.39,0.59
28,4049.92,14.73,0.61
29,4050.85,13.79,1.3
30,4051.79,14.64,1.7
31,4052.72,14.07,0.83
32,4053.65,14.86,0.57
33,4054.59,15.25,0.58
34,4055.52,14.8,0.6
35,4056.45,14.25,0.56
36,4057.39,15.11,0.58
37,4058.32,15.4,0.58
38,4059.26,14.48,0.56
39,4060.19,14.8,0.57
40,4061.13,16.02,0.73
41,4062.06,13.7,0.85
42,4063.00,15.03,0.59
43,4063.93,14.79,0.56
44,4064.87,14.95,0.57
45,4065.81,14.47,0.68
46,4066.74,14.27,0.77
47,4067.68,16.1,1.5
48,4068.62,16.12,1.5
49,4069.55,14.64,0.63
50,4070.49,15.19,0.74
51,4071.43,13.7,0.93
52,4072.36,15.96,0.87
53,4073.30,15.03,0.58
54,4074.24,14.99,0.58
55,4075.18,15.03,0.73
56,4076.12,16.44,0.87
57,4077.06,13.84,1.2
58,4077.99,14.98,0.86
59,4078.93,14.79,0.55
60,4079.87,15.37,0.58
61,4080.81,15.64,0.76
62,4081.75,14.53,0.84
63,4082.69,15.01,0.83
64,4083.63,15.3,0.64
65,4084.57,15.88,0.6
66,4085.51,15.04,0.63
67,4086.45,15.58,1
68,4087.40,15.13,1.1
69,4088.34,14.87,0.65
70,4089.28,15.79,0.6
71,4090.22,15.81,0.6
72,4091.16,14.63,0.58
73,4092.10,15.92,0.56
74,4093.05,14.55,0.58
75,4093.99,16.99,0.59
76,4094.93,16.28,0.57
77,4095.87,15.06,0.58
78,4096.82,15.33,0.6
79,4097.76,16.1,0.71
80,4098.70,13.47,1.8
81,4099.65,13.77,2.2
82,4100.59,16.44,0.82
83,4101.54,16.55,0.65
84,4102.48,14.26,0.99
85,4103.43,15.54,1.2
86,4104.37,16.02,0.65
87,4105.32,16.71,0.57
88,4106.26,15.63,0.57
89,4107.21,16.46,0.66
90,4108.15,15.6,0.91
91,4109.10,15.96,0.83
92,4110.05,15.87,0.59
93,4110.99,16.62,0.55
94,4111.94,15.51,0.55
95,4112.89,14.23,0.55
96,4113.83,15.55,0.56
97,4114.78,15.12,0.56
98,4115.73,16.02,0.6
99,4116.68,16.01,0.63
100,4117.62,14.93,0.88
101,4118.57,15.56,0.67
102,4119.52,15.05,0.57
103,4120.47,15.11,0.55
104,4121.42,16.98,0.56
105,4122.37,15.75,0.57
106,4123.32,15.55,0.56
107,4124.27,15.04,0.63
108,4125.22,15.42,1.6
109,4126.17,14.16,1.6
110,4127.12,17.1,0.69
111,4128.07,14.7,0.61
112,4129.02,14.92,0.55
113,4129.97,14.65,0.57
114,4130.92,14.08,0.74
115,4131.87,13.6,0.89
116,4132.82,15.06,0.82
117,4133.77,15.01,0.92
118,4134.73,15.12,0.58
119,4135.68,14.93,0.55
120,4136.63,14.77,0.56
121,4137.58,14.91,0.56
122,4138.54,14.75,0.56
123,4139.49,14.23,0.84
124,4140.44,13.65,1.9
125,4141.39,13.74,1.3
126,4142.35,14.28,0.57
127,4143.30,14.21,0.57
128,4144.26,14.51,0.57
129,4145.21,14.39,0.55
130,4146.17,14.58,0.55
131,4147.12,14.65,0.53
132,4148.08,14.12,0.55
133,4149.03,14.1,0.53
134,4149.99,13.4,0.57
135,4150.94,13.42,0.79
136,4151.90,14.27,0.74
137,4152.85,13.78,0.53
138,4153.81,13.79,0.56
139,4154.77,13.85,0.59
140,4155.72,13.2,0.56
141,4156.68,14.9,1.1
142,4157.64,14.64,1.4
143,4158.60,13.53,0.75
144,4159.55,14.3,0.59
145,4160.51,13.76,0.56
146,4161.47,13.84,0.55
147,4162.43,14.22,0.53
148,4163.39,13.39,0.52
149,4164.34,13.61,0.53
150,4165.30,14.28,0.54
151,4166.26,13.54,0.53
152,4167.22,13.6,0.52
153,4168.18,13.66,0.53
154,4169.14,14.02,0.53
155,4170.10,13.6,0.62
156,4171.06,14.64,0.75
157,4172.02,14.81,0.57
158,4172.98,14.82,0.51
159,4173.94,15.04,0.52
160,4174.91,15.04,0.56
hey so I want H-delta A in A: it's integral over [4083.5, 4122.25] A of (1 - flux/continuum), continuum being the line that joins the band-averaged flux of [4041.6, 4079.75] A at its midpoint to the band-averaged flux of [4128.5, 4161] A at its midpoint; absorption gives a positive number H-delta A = -2.6 A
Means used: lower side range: 14.8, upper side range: 14.3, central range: 15.5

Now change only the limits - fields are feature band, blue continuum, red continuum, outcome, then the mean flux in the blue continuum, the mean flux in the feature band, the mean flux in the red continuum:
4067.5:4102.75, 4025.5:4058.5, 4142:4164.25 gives -2.3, 14.5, 15.3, 14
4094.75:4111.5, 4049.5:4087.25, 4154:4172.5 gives -1.2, 15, 15.6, 14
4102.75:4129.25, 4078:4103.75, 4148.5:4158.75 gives -1.5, 15.3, 15.6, 13.9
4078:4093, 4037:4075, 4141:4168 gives -0.8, 14.7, 15.2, 14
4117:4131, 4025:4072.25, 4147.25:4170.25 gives -1.2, 14.6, 15.3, 13.9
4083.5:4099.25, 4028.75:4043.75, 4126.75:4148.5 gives -1.0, 14.4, 15.4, 14.6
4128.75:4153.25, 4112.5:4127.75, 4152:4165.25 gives 0.5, 15.5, 14.4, 13.9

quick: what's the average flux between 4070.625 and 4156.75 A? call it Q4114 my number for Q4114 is 15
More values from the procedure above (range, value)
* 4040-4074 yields 14.8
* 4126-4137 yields 14.9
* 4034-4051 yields 14.5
